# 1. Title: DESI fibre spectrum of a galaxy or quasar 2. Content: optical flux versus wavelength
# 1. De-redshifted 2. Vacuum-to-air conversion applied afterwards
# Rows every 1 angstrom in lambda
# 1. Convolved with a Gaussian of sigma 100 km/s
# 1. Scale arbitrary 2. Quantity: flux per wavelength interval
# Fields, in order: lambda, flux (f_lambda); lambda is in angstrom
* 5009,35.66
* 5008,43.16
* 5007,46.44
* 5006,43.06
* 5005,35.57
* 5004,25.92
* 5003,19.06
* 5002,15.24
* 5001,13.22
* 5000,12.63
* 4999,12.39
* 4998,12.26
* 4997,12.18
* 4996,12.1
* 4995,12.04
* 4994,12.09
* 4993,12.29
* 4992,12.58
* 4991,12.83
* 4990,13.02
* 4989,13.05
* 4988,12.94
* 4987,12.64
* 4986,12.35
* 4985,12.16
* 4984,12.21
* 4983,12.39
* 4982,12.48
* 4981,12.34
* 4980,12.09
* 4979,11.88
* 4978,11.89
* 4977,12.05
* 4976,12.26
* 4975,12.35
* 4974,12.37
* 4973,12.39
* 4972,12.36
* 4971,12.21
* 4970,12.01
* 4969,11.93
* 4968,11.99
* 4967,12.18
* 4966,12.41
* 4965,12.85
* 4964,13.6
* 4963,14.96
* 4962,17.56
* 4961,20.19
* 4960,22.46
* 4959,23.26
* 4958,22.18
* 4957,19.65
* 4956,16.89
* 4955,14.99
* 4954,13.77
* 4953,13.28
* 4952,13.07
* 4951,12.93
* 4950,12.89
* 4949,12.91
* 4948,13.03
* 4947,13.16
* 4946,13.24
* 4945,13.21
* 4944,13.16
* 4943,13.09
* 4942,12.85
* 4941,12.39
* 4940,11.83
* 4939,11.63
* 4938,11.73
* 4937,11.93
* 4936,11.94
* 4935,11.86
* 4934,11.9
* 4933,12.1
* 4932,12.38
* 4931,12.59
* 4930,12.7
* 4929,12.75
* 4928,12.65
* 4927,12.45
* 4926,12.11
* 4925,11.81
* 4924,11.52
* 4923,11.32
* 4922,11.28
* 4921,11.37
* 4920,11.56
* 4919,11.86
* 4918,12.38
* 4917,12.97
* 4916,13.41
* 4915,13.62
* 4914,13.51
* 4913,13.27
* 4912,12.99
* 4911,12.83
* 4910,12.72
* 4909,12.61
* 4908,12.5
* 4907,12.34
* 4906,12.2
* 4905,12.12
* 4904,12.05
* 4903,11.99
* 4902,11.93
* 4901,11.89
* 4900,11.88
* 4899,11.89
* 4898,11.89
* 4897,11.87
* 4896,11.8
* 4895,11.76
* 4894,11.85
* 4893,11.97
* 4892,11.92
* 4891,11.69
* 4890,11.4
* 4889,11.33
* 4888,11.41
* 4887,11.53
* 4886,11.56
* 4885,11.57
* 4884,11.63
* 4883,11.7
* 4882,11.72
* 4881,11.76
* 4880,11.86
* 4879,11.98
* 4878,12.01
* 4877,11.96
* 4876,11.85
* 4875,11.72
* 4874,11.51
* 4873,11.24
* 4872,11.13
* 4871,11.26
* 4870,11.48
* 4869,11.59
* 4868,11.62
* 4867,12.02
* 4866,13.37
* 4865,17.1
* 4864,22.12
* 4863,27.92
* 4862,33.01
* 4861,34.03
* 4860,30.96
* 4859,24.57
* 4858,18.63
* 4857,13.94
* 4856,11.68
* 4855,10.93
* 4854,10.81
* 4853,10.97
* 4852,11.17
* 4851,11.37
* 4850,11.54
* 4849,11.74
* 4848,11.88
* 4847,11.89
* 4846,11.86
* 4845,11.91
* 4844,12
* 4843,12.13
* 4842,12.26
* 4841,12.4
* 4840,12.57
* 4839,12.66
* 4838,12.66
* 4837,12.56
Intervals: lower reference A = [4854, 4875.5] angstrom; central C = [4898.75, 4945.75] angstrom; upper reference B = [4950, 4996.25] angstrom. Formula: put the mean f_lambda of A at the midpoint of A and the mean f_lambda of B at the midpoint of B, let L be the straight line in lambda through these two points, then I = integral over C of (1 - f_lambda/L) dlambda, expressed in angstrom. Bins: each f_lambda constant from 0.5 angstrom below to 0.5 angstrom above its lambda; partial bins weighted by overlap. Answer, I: 9.2 angstrom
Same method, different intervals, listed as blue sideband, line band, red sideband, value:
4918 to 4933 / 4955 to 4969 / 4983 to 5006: -3.1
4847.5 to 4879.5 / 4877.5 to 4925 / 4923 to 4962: 8.4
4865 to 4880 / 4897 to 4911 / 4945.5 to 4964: 1.4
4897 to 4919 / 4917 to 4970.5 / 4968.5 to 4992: -4.8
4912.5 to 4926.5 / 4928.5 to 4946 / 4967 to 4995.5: -0.1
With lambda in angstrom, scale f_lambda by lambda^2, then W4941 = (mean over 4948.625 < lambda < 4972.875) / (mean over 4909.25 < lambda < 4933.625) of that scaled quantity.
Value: 1.23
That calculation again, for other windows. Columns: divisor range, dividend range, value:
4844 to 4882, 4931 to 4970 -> 0.99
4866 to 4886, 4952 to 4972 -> 1.38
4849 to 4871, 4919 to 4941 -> 0.73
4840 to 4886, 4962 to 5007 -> 1.08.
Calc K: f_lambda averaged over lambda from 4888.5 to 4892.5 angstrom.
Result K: 11.6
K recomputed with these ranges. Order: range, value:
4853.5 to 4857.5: 11.8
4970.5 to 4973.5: 12.3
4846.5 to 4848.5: 11.9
